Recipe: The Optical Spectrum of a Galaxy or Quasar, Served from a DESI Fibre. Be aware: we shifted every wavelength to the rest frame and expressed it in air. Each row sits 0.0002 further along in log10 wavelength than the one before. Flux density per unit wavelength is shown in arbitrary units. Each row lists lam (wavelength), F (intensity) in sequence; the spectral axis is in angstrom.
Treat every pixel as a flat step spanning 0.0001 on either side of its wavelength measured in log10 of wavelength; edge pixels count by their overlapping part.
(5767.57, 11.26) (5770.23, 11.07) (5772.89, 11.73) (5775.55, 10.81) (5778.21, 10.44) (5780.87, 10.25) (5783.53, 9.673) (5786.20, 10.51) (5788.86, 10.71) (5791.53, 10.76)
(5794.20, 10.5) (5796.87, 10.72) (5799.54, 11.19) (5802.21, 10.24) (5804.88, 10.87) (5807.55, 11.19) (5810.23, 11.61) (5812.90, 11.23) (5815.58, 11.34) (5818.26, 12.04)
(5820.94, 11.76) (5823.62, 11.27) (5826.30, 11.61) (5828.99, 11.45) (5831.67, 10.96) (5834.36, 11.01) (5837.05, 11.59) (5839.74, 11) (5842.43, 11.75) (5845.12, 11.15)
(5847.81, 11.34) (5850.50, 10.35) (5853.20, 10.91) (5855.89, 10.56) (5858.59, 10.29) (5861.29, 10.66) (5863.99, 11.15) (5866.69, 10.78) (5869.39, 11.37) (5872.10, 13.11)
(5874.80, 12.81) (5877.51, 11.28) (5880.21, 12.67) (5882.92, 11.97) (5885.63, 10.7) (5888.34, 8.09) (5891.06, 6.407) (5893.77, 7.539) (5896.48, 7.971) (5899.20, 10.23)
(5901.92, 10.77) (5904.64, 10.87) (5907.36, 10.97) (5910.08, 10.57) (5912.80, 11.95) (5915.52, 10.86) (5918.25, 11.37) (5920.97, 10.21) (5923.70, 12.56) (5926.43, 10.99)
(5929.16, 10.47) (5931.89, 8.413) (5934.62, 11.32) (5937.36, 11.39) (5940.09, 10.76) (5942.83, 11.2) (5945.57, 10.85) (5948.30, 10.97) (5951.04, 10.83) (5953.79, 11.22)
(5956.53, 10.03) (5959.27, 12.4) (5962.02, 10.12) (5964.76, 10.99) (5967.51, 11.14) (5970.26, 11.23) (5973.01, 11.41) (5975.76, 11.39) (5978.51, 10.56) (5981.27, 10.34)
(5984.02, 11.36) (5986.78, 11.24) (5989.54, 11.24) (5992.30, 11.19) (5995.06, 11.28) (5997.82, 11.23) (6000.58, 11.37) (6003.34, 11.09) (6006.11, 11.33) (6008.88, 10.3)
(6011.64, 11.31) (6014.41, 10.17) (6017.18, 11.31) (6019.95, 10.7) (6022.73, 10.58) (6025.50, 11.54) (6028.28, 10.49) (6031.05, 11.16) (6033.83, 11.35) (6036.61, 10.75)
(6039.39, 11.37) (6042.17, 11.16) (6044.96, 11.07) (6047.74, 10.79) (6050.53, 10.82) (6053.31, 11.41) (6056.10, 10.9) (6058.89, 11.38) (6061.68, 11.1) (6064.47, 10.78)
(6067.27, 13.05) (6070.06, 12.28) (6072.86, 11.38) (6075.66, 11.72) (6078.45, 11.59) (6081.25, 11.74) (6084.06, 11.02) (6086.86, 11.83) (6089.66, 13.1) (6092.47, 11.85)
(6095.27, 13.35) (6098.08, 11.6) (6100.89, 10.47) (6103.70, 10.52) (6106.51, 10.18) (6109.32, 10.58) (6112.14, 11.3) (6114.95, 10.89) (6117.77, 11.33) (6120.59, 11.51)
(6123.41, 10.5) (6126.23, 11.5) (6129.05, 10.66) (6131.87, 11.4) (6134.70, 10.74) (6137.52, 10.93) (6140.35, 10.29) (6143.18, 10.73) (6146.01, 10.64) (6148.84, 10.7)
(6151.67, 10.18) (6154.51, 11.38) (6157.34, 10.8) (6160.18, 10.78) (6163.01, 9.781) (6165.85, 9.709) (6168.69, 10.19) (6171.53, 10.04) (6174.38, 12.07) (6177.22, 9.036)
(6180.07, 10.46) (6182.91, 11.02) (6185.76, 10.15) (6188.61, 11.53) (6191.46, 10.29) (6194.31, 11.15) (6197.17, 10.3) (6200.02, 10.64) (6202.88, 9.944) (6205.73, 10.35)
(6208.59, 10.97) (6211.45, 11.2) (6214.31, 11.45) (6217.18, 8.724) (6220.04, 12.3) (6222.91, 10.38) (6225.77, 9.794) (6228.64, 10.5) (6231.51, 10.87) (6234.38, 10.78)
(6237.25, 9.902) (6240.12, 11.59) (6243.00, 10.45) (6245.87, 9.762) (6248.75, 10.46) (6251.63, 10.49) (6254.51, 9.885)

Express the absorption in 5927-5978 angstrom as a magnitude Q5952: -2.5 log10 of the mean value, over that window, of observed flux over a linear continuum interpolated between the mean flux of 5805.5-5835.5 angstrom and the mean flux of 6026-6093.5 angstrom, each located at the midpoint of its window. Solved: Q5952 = 0.05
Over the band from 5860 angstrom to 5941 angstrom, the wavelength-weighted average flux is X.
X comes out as 10.7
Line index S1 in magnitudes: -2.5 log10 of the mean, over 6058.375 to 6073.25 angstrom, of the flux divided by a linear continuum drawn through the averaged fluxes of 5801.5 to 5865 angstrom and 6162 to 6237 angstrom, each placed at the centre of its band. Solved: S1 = -0.092 mag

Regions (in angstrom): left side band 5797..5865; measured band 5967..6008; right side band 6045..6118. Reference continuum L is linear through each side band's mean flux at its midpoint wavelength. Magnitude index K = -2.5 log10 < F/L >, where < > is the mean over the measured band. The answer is 0.02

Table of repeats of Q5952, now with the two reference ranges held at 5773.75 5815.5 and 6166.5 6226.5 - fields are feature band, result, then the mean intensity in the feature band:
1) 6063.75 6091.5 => -0.121 mag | 11.9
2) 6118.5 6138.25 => -0.045 mag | 11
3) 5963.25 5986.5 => -0.039 mag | 11.1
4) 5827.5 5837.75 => -0.049 mag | 11.2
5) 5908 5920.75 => -0.040 mag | 11.1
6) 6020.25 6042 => -0.038 mag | 11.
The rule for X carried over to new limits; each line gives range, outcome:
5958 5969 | 11.1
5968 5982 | 11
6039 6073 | 11.3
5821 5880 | 11.3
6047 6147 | 11.3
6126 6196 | 10.6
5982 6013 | 11.2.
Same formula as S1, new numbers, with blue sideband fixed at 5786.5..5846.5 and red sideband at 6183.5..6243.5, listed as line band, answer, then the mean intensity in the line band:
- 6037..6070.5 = -0.04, 11.3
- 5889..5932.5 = 0.09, 10.1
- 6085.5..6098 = -0.15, 12.4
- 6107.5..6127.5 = -0.03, 11.1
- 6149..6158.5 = -0.01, 10.8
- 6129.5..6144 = -0.01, 10.8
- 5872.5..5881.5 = -0.12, 12.4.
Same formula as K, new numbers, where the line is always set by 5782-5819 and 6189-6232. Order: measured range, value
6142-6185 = 0.015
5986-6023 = -0.029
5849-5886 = -0.050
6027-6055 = -0.032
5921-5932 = -0.001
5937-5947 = -0.024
